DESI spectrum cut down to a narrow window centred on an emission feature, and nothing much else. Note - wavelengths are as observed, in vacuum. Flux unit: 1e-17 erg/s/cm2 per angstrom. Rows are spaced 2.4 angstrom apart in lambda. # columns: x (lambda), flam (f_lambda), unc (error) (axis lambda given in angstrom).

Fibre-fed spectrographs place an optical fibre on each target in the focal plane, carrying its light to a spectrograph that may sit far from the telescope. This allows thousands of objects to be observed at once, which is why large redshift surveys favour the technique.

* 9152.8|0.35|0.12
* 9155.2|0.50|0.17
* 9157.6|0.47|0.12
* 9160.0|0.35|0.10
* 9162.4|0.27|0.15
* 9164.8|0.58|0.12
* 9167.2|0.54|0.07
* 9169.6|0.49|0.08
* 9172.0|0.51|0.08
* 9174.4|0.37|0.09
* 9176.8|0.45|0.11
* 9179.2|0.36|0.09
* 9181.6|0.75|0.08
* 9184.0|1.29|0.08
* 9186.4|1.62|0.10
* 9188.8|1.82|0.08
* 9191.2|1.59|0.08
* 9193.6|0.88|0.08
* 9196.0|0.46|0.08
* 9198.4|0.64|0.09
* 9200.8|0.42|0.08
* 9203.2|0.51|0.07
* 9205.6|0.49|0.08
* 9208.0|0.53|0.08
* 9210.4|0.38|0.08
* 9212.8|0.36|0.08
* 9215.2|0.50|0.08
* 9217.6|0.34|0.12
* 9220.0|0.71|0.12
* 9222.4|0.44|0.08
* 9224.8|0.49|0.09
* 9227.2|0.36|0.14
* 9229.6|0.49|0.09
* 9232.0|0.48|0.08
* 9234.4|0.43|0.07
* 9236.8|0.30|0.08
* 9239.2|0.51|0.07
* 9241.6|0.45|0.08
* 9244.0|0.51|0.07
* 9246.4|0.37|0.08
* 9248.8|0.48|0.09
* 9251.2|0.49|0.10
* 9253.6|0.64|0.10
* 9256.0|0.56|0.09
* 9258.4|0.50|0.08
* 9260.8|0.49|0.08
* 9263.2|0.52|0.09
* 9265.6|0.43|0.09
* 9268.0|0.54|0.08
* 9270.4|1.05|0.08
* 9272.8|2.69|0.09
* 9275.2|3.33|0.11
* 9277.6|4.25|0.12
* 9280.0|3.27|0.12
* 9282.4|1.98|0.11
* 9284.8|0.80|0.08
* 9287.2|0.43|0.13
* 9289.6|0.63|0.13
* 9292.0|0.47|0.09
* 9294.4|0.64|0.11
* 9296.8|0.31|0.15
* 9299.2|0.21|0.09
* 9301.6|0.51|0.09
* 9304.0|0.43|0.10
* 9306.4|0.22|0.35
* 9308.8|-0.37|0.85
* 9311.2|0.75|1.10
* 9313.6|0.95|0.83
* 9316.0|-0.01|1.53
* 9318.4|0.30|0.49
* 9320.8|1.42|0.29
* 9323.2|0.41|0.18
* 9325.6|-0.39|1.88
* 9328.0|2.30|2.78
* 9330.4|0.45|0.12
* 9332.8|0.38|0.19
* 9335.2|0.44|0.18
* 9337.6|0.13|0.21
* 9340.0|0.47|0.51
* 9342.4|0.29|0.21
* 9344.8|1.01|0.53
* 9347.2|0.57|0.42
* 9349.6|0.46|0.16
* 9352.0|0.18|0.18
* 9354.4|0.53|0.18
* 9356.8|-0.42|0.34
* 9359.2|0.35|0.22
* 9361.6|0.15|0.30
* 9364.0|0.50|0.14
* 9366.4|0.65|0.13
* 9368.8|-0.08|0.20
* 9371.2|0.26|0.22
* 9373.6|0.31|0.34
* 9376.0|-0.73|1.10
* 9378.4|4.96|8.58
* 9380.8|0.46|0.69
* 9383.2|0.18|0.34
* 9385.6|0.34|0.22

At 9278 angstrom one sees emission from [O III]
